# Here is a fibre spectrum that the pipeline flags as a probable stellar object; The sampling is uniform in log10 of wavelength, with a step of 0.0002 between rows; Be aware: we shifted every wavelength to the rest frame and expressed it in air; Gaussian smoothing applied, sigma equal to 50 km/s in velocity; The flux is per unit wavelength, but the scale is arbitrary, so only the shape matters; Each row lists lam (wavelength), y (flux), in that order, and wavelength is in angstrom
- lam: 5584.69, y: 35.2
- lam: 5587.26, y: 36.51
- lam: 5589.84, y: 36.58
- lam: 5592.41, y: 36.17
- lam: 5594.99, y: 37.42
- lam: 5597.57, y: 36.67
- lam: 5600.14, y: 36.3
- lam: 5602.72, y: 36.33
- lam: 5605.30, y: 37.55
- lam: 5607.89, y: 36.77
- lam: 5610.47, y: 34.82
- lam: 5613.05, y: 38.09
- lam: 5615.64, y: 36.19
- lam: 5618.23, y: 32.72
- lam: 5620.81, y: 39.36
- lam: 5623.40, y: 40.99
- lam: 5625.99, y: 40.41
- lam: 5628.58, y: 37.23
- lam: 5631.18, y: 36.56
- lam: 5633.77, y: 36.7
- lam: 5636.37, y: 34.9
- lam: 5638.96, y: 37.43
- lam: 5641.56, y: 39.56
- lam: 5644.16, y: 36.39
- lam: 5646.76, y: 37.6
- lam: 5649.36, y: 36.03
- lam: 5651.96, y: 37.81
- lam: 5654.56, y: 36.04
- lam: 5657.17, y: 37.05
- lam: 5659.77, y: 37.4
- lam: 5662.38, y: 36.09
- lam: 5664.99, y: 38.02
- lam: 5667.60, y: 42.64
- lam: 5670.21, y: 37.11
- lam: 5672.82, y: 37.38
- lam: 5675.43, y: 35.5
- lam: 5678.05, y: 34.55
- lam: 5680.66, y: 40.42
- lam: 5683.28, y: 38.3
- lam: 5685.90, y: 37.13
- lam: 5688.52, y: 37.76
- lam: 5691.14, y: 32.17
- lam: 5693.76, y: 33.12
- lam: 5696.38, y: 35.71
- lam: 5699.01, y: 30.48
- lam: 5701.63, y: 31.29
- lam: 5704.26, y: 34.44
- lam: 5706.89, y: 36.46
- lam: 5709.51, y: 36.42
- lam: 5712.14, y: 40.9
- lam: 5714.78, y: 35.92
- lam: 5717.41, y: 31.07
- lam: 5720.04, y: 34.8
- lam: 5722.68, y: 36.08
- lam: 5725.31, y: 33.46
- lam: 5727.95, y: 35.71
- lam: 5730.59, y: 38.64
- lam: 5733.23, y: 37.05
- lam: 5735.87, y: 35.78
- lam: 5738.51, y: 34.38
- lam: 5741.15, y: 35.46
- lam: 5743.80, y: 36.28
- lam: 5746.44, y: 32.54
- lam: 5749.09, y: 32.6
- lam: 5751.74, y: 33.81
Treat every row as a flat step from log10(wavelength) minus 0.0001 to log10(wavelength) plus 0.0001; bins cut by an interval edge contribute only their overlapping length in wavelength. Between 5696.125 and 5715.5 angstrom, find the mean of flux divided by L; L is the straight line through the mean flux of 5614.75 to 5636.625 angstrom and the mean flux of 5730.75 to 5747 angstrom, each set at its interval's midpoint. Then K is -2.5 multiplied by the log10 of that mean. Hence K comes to 0.030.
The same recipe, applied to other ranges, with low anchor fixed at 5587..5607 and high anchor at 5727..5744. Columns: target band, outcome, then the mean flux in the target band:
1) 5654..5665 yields -0.01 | 36.8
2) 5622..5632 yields -0.07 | 38.9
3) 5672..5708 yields 0.03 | 35.3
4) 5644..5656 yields -0.01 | 36.8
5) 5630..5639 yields 0.01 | 36.3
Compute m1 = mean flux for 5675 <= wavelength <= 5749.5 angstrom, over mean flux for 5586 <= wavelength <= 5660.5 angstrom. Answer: 1.0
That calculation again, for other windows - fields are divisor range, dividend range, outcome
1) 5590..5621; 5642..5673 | 1.03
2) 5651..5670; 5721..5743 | 0.95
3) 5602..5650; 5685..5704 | 0.91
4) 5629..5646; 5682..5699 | 0.95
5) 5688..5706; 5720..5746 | 1.07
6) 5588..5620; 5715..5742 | 0.97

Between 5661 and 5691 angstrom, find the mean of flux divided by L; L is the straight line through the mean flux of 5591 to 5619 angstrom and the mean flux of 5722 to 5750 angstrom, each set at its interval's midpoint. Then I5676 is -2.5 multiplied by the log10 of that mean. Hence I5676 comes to -0.05 mag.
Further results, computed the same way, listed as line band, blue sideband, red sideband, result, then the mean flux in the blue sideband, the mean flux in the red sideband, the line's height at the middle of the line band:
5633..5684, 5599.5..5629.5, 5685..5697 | -0.04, 37.3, 35.1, 36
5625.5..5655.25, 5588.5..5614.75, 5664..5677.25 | 0.01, 36.7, 38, 37.4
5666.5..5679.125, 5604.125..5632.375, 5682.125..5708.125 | -0.06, 37.3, 34.6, 35.4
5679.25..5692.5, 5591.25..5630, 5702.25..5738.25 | -0.03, 37.1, 35.8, 36.2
